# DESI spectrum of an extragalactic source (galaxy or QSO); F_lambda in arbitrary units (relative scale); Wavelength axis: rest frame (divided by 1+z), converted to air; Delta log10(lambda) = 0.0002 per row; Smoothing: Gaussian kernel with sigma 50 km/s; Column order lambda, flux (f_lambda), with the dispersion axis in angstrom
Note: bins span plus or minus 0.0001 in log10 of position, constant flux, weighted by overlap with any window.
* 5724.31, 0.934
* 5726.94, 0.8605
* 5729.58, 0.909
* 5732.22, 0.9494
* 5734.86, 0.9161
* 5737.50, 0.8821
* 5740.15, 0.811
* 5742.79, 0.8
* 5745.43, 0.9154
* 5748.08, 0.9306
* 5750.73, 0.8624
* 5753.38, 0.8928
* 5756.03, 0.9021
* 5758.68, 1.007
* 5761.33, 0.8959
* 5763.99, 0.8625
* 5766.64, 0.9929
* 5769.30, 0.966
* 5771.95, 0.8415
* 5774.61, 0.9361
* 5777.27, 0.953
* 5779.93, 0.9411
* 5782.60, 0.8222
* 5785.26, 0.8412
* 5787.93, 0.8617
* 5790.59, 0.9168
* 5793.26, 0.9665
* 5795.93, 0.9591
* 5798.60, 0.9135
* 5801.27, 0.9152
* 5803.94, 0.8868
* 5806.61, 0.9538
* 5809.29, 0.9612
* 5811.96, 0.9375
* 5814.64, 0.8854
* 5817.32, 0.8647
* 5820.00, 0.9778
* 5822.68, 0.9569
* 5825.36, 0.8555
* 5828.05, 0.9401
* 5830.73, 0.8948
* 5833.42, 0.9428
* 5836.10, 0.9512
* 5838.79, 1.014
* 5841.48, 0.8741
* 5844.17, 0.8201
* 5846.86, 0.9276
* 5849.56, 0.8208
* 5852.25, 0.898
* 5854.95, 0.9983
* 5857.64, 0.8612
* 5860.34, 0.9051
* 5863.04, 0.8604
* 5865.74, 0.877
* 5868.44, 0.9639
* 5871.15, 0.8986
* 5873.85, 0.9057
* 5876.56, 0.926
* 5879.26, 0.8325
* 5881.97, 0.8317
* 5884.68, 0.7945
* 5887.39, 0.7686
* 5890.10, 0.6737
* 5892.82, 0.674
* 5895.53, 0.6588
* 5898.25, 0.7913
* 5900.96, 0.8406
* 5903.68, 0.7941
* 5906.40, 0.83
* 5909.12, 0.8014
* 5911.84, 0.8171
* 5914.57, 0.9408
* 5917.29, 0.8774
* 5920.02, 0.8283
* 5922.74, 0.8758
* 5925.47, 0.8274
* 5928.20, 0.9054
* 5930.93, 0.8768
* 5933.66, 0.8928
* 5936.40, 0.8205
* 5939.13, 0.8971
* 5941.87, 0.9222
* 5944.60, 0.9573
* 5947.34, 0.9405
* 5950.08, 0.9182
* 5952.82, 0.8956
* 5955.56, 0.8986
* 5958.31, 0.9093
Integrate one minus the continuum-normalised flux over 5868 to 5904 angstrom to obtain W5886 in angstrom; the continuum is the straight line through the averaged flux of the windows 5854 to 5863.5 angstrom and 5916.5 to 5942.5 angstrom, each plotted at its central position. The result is 3.5 angstrom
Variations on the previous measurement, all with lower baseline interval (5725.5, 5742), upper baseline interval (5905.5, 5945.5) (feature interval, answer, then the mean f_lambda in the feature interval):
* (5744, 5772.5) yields -1.1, 0.917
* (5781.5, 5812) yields -1.0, 0.911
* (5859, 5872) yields -0.4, 0.901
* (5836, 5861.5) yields -0.8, 0.905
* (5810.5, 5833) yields -0.9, 0.915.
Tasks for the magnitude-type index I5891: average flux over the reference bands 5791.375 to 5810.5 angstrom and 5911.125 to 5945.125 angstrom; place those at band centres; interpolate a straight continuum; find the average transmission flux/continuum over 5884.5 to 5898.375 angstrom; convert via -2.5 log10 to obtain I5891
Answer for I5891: 0.24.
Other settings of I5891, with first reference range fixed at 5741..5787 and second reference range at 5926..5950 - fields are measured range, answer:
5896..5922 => 0.09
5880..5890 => 0.15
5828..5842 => -0.05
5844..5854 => 0.03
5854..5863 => -0.01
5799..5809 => -0.02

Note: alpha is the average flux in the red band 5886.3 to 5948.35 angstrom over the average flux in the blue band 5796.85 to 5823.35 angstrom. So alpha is 0.9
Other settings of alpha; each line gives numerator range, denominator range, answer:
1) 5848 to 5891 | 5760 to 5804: 0.95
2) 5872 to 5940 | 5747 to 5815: 0.90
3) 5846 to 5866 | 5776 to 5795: 0.99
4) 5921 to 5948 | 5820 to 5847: 0.97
